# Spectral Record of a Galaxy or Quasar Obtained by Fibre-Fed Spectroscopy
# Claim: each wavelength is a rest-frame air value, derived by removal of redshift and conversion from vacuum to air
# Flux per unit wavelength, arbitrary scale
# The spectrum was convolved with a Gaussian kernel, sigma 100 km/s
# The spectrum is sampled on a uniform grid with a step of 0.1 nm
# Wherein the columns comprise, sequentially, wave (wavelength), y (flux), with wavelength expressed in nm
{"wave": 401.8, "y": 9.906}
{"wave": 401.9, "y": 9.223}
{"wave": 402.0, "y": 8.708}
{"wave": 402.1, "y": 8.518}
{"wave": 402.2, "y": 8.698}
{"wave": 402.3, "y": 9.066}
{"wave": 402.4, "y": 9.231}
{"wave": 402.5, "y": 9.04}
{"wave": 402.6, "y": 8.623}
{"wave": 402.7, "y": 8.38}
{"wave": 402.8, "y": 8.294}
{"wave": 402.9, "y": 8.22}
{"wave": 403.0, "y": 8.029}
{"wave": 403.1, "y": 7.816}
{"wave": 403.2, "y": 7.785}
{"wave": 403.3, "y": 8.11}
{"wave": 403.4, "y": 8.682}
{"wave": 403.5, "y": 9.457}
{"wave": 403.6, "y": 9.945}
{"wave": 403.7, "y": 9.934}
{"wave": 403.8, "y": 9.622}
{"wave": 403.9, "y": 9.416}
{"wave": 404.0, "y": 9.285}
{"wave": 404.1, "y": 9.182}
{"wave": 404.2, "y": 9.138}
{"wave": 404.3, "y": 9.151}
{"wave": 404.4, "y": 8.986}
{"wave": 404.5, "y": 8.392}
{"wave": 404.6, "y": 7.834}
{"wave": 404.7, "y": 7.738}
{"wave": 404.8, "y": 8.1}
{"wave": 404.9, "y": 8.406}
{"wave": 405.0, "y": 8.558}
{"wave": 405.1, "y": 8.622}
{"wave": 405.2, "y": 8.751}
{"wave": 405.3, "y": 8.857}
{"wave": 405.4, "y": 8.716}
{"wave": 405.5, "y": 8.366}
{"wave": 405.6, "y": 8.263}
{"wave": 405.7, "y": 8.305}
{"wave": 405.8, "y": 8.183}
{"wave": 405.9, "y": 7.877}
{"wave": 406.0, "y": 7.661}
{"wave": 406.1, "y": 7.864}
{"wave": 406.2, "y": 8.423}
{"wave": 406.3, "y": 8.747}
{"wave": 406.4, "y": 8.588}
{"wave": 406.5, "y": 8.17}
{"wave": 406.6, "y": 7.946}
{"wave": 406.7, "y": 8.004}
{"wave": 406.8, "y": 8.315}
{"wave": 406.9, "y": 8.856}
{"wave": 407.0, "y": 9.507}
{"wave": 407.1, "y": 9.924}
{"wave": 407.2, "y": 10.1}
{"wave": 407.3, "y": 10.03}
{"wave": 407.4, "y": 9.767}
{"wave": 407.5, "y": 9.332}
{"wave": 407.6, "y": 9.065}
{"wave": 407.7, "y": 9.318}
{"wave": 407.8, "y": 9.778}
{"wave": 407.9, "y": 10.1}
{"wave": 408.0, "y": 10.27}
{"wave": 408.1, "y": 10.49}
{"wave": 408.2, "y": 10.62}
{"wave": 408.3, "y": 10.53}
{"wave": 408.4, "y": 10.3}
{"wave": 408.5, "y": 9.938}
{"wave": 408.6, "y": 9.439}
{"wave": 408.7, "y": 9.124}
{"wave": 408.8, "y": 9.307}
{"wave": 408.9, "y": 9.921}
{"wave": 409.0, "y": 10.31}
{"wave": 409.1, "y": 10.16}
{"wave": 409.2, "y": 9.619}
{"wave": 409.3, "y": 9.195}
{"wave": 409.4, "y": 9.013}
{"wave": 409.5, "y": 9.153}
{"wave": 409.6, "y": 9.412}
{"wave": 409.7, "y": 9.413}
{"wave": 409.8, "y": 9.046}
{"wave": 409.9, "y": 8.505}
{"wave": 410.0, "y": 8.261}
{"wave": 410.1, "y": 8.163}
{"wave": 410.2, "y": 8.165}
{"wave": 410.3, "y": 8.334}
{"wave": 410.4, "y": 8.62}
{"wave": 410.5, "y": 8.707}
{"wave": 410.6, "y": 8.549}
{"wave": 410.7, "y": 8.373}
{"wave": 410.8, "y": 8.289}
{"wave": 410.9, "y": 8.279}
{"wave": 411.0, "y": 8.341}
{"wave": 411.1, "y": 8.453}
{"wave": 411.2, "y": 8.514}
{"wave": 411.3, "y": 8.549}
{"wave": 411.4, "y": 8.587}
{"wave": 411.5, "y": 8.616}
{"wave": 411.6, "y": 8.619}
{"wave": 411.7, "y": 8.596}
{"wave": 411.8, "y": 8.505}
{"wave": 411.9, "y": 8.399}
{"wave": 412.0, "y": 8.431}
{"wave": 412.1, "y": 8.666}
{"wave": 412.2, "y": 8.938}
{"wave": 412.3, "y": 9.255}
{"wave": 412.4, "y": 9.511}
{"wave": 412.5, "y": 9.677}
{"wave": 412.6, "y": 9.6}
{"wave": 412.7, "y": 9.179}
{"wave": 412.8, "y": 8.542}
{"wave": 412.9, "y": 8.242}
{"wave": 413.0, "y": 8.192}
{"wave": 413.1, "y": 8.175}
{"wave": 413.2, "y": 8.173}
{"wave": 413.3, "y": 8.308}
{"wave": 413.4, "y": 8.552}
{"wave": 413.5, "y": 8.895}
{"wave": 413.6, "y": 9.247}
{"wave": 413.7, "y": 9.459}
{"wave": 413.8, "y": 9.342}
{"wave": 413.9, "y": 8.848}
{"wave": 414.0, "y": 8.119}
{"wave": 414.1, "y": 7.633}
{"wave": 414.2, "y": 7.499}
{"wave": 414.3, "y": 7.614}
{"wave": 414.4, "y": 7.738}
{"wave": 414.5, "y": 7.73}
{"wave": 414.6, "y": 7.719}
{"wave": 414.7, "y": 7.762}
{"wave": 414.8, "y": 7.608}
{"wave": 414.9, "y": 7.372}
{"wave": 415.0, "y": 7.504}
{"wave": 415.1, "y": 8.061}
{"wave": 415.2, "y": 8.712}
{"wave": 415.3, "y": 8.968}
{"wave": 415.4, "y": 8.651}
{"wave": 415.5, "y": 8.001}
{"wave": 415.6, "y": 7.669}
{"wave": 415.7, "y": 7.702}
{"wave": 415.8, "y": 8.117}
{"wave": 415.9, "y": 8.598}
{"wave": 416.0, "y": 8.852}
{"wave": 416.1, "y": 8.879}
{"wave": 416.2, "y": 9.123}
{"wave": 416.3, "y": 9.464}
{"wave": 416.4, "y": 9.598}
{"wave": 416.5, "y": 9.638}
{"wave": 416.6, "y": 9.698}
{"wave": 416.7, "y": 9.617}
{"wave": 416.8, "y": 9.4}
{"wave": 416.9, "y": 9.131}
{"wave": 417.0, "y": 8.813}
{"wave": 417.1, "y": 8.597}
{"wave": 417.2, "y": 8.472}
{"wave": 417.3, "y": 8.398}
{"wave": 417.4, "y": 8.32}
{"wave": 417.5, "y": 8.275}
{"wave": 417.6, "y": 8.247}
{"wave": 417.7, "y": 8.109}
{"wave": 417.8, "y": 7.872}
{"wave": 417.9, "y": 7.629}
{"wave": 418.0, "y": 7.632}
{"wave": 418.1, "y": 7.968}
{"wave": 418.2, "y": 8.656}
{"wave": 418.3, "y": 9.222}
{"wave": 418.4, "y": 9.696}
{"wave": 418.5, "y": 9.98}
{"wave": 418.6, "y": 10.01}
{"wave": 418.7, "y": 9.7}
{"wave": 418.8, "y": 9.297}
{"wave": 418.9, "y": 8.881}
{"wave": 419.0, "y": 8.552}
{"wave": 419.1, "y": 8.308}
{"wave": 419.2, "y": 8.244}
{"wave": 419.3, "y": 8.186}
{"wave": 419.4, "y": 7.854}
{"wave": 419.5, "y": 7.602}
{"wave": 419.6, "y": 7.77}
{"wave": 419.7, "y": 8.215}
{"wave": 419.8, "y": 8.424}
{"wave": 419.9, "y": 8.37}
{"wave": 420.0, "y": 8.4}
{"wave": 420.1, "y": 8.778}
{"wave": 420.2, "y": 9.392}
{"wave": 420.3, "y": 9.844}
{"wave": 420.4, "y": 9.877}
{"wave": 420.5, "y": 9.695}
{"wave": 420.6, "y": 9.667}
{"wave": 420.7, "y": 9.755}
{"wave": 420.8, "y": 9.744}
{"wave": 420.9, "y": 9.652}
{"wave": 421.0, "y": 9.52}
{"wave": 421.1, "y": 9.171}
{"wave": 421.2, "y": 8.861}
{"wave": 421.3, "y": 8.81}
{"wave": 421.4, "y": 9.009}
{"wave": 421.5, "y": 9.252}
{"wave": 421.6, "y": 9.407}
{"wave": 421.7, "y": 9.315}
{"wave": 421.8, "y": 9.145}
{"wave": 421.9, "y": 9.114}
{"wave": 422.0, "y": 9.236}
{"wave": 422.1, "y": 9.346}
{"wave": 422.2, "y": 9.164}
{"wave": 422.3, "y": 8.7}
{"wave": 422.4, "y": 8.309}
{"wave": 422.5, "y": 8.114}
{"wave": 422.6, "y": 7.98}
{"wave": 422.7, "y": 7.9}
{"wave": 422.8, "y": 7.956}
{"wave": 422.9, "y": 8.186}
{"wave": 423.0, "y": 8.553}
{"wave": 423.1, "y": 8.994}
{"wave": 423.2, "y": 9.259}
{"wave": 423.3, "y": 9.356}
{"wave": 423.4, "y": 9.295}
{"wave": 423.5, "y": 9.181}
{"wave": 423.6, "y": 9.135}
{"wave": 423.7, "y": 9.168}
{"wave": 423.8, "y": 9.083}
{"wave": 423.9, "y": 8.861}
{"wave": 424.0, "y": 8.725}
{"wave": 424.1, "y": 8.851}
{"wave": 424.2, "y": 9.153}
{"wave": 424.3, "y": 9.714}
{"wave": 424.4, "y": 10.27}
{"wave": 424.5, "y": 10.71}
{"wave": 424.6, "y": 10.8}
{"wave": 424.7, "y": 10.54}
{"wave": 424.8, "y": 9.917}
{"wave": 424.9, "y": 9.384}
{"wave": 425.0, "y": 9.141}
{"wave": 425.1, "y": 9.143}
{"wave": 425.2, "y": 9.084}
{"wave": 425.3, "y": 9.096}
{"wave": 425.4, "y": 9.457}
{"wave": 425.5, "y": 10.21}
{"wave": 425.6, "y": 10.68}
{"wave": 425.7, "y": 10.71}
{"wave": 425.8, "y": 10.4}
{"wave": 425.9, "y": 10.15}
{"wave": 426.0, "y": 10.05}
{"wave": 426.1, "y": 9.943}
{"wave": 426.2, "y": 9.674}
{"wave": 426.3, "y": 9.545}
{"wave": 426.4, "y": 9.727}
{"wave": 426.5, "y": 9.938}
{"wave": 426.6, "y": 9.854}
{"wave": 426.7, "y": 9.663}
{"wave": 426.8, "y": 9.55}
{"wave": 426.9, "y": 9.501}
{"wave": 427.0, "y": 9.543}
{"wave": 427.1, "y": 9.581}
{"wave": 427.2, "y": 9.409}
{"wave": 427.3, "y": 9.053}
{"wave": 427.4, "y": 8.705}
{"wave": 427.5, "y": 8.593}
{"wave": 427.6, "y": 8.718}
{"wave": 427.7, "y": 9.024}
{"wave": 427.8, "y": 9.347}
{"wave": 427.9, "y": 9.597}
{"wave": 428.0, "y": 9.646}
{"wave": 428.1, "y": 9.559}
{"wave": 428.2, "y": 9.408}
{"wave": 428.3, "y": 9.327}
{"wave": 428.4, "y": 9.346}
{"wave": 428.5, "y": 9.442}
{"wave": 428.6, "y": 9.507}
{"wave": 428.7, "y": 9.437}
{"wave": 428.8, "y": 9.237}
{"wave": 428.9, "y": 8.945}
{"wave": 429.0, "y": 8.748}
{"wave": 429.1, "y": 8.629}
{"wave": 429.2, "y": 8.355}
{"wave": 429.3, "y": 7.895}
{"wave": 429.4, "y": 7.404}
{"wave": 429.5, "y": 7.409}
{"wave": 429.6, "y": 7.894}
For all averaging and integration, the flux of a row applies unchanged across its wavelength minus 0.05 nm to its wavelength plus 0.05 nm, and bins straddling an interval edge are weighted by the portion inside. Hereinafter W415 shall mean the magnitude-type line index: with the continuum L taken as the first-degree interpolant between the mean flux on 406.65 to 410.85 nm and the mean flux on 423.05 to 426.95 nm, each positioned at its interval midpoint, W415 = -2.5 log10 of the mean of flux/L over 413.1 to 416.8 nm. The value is 0.12 mag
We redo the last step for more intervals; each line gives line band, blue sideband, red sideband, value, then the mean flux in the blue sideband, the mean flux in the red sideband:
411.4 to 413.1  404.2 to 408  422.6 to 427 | 0.02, 8.74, 9.48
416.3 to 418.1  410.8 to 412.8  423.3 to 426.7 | 0.06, 8.76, 9.68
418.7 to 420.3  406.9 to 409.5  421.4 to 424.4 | 0.08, 9.78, 8.94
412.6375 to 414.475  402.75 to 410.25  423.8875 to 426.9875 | 0.10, 8.98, 9.76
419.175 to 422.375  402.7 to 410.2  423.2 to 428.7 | 0.05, 8.99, 9.54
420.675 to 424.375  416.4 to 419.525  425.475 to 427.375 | 0.04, 8.73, 9.83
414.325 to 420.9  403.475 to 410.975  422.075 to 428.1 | 0.07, 9.01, 9.36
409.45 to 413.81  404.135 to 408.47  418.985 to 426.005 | 0.04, 8.93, 9.15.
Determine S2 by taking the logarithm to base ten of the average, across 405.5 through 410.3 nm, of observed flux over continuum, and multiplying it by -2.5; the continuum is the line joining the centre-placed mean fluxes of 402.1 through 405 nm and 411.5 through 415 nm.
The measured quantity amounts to -0.065 mag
